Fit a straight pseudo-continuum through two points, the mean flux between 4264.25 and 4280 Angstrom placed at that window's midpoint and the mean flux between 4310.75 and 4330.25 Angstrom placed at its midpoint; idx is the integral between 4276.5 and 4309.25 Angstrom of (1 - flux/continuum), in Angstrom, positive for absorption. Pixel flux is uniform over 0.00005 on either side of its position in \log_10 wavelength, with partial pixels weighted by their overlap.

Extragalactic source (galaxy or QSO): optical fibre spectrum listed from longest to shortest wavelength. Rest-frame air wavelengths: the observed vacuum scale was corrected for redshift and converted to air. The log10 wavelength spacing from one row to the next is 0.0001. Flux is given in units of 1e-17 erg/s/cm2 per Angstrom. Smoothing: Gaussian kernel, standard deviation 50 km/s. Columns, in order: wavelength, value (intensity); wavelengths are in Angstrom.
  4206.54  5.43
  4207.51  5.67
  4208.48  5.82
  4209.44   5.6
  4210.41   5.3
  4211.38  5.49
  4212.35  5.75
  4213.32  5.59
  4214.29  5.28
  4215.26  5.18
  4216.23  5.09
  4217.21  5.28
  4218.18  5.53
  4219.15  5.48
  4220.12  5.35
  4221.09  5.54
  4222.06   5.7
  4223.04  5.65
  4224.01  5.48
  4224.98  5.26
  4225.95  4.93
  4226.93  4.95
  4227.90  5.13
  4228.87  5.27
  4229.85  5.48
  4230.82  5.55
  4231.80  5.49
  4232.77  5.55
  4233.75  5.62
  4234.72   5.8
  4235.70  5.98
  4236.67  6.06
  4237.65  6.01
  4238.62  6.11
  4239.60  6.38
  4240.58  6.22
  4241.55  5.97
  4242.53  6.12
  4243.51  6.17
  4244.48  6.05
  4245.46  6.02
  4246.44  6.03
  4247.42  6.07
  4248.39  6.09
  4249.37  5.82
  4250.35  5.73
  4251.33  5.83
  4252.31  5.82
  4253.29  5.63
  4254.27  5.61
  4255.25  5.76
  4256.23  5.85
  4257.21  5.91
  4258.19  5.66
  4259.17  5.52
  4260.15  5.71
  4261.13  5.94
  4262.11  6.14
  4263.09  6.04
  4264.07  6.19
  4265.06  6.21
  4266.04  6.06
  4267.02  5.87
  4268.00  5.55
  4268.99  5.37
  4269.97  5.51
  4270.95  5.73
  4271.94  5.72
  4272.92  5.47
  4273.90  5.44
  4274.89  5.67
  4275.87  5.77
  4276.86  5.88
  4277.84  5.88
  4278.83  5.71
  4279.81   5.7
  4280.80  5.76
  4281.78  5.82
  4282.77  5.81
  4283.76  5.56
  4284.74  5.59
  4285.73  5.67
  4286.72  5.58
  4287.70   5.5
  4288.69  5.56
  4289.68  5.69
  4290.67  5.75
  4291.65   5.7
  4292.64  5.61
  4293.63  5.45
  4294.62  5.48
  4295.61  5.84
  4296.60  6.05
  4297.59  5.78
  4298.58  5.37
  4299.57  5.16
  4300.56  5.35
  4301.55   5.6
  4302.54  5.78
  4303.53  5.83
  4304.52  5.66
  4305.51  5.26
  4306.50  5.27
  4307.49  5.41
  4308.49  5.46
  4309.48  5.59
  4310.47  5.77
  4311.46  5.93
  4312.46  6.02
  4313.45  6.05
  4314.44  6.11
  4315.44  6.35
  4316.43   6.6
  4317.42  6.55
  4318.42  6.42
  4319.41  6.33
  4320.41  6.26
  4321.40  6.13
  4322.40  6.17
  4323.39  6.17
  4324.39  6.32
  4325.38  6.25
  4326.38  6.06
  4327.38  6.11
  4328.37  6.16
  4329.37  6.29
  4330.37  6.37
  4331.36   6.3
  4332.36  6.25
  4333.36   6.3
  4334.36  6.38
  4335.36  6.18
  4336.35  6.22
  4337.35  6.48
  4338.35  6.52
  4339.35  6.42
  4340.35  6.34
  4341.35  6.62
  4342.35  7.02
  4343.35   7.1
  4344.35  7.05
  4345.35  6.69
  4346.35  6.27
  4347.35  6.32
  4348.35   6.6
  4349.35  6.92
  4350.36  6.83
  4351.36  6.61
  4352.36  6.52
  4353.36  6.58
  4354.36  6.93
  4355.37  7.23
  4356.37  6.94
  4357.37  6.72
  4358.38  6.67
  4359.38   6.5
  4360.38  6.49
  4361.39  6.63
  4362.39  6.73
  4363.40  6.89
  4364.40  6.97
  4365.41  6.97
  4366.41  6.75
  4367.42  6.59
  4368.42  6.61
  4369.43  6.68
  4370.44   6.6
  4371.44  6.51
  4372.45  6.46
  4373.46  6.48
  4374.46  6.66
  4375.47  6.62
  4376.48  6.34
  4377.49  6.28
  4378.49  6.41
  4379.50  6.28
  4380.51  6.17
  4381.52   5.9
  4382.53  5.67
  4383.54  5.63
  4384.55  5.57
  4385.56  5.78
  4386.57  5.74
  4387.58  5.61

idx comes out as 1.75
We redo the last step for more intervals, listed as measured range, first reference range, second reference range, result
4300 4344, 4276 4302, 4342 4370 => 0.41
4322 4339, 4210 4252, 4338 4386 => 0.17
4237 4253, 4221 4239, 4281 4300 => -1.29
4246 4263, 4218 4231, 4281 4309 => -1.14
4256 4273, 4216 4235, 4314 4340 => -0.19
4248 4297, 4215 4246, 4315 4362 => 1.86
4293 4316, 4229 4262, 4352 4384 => 1.90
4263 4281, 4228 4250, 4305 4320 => 0.47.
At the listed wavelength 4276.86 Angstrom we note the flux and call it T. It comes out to 5.88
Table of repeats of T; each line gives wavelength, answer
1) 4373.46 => 6.48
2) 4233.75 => 5.62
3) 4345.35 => 6.69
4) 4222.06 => 5.7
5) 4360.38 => 6.49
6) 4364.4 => 6.97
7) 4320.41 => 6.26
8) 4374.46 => 6.66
